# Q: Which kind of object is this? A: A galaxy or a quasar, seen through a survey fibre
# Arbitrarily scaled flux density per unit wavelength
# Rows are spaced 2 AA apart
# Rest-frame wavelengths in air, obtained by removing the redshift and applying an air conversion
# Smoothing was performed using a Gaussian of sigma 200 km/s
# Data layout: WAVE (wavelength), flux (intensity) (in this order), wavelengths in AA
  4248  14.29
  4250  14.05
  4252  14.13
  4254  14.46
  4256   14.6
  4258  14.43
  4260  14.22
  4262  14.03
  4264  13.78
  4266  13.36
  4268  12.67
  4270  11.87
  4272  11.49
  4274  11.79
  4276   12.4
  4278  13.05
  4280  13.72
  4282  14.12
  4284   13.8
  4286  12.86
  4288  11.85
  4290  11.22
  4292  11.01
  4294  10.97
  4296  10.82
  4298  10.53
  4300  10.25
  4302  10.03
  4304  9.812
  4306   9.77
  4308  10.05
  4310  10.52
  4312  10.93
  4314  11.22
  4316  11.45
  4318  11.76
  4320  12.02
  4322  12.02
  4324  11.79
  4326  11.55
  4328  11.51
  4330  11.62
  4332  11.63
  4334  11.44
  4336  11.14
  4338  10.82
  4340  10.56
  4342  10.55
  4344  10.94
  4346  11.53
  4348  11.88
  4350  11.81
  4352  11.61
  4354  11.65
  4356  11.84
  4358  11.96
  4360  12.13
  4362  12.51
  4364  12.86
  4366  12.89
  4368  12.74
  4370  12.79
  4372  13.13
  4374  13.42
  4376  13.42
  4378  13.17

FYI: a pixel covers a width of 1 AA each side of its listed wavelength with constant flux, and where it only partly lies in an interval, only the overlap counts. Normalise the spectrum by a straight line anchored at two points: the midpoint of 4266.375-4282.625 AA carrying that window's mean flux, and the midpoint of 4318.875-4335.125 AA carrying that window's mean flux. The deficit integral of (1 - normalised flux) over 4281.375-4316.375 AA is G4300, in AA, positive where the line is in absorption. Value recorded 3.05 AA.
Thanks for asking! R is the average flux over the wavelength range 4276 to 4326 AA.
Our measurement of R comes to 11.5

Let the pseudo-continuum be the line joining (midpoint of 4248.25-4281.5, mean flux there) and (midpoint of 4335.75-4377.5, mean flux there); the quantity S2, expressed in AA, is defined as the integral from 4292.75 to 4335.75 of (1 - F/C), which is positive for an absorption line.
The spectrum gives 5.5 AA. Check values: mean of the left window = 13.4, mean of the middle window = 11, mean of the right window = 12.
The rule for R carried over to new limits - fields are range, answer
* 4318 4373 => 11.8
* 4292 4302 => 10.6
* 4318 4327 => 11.8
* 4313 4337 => 11.6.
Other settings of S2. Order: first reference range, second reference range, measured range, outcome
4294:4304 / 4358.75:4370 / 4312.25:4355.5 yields 0.46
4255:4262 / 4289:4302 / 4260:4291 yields -0.46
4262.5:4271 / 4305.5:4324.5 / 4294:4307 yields 1.62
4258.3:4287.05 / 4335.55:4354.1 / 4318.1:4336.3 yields 0.05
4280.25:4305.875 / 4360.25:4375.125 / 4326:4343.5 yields 1.52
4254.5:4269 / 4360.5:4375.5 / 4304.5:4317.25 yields 2.64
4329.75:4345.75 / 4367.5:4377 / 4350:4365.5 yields 0.22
